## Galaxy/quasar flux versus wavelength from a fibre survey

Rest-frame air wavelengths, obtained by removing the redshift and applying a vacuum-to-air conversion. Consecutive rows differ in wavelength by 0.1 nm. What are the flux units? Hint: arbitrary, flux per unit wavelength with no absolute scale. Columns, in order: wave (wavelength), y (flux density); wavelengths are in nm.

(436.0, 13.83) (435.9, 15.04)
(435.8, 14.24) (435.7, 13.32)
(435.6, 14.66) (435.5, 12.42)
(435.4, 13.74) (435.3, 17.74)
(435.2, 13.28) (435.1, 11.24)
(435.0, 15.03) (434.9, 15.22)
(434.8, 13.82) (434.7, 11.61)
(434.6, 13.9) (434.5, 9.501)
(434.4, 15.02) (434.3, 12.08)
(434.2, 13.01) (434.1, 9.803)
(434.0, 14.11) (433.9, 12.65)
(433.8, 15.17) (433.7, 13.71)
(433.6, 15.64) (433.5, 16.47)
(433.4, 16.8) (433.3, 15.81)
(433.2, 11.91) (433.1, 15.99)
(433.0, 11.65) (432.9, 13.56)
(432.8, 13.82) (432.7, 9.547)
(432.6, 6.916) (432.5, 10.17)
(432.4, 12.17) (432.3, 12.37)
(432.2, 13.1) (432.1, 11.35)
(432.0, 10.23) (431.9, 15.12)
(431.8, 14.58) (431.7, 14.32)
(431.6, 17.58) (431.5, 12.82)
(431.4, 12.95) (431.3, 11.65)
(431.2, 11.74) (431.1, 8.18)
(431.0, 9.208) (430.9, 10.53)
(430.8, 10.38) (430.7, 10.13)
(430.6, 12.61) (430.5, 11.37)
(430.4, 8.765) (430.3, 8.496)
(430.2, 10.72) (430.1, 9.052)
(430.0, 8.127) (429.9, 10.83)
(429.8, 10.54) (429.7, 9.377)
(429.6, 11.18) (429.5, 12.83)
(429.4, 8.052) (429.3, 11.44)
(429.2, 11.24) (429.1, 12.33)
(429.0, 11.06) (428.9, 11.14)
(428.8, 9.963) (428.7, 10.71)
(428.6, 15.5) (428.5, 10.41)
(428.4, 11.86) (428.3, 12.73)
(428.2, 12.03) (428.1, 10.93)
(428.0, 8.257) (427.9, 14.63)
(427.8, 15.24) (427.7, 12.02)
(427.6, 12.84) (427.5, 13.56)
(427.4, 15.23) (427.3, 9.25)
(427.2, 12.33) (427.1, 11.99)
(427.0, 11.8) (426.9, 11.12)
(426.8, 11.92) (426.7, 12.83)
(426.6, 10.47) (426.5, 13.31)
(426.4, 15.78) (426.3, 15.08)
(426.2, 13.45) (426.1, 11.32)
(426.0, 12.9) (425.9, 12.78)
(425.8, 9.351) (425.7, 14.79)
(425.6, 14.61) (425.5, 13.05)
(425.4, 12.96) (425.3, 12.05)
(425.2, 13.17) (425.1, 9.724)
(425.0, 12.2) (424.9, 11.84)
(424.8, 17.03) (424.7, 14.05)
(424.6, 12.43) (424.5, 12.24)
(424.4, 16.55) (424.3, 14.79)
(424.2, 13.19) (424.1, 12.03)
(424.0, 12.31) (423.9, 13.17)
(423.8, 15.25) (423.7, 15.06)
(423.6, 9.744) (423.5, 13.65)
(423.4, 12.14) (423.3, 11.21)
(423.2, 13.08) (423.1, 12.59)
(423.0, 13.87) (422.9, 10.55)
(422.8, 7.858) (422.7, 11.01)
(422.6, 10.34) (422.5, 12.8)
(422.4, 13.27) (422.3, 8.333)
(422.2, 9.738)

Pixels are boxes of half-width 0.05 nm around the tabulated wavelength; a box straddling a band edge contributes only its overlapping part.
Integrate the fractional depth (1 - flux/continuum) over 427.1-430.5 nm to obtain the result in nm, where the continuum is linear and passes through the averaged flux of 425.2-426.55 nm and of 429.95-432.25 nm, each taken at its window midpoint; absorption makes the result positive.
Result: 0.257 nm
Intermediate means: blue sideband 13.2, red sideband 11.4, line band 11.3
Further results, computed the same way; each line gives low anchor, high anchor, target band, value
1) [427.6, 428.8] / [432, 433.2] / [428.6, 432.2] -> 0.218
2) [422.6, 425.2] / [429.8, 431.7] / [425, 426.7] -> -0.086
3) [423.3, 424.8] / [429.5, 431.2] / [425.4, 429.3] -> -0.234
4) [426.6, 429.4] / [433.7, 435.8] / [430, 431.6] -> 0.233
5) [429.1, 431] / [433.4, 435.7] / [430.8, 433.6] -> -0.156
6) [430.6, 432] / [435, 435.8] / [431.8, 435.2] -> 0.021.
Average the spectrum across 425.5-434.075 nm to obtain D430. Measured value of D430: 12.1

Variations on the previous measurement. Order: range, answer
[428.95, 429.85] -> 10.9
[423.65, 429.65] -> 12.6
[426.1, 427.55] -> 12.7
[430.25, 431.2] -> 10.1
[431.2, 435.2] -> 13.1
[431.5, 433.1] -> 12.6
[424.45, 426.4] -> 13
